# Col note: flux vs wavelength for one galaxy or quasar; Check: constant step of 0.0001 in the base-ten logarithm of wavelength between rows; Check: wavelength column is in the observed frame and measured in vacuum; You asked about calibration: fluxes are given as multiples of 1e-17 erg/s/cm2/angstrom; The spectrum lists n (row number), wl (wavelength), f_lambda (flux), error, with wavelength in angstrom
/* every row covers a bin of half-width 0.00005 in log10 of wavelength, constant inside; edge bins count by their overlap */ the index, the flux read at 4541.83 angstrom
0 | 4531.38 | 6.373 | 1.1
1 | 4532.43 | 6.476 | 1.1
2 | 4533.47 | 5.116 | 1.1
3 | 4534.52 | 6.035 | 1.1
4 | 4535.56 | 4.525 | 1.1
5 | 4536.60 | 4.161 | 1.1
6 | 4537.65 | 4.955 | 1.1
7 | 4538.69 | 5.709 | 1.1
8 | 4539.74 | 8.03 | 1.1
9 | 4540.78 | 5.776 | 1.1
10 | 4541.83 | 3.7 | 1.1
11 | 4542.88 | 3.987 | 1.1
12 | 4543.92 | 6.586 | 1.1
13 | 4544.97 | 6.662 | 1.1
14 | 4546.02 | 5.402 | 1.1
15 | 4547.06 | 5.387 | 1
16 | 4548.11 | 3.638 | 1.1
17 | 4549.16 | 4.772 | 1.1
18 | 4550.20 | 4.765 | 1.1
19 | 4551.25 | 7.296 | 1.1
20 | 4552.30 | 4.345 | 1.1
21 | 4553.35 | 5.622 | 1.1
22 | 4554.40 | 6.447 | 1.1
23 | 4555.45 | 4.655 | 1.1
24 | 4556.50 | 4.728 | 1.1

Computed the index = 3.7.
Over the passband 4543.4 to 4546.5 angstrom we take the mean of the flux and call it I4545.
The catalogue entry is 6.22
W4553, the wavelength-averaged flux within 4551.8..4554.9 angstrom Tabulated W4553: 5.47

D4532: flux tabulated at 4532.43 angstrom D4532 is 6.476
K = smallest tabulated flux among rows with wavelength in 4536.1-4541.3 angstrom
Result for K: 4.161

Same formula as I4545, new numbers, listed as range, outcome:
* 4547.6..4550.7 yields 4.4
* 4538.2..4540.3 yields 6.87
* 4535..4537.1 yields 4.4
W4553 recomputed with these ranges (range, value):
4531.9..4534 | 5.77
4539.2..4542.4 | 5.8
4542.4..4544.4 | 5.3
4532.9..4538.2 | 4.98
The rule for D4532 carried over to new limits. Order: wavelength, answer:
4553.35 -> 5.622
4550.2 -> 4.765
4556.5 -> 4.728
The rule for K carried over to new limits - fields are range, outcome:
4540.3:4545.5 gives 3.7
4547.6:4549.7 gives 3.638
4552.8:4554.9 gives 5.622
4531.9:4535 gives 5.116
